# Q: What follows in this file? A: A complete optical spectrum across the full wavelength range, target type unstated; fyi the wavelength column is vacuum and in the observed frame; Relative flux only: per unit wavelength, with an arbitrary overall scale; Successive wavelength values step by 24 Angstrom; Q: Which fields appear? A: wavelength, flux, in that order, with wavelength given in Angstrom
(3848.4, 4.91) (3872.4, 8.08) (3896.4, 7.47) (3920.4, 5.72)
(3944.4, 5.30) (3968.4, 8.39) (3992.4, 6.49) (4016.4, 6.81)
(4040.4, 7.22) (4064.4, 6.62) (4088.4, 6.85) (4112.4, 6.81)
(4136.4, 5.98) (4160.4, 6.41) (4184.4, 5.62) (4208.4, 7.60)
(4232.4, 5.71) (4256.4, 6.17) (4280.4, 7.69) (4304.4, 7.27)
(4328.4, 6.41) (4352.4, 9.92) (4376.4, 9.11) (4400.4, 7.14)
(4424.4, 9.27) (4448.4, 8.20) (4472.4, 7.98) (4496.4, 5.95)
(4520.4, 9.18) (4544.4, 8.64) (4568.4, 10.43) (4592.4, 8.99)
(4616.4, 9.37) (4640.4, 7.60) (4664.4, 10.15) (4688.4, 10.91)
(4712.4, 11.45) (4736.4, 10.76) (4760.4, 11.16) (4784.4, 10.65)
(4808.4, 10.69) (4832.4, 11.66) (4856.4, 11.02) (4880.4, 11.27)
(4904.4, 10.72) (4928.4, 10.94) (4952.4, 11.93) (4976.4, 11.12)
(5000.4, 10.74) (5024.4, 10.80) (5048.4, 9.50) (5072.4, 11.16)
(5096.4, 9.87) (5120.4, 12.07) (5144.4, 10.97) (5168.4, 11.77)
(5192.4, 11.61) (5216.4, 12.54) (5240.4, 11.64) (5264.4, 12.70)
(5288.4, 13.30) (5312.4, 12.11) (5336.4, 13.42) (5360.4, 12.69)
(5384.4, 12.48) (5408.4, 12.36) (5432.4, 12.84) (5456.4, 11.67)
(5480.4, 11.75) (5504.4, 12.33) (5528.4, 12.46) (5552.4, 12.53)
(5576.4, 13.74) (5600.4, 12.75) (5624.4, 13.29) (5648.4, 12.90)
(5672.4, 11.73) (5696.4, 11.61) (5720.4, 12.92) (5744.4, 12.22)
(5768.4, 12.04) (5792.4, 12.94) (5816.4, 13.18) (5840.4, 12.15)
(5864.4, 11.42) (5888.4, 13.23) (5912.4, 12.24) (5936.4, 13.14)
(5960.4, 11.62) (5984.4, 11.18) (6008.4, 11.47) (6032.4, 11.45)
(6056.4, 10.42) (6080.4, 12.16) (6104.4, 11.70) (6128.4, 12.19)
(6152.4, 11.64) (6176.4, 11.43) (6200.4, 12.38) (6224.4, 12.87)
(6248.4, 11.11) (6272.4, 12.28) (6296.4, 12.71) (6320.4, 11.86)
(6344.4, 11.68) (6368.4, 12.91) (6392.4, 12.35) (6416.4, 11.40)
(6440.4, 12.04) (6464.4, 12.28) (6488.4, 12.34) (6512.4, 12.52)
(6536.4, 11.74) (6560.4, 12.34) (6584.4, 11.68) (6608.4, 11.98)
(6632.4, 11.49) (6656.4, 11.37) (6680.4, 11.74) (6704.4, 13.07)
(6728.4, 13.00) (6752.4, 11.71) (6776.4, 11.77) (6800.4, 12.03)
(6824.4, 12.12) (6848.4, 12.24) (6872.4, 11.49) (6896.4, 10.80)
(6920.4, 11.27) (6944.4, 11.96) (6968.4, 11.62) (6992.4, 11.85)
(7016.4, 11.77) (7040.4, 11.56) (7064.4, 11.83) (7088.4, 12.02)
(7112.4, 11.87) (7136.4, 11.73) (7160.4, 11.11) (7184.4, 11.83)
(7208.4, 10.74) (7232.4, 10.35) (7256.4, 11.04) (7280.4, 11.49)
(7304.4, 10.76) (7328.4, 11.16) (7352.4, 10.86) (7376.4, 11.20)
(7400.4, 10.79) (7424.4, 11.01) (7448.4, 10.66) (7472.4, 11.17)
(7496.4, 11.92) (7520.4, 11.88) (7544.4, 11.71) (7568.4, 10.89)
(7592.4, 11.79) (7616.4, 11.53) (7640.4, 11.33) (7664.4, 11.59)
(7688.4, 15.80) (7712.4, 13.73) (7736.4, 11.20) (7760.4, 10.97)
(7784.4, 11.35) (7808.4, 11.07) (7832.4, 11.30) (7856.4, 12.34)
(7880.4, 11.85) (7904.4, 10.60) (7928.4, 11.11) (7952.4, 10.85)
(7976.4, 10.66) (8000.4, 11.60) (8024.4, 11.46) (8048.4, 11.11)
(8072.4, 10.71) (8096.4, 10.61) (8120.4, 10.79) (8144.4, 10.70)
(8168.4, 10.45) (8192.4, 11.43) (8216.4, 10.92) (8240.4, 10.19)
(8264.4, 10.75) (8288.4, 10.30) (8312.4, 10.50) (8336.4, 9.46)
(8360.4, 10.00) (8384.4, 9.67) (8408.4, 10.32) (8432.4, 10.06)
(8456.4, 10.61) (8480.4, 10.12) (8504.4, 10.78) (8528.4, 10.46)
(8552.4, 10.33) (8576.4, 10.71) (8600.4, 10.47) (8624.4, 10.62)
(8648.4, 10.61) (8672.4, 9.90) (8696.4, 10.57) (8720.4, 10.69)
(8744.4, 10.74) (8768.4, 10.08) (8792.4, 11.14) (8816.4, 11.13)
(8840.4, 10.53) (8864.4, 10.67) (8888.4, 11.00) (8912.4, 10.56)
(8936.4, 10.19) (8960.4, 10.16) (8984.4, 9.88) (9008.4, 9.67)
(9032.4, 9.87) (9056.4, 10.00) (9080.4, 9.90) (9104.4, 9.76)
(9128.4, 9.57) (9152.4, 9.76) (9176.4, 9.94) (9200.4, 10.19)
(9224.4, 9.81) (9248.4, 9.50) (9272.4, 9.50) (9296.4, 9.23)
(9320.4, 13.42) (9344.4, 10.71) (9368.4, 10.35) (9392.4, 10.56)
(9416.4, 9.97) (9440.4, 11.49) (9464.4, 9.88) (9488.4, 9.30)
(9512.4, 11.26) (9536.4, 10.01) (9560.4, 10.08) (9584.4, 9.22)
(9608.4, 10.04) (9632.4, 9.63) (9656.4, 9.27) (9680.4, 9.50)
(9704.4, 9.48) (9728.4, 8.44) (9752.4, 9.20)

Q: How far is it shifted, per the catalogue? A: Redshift 0.170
